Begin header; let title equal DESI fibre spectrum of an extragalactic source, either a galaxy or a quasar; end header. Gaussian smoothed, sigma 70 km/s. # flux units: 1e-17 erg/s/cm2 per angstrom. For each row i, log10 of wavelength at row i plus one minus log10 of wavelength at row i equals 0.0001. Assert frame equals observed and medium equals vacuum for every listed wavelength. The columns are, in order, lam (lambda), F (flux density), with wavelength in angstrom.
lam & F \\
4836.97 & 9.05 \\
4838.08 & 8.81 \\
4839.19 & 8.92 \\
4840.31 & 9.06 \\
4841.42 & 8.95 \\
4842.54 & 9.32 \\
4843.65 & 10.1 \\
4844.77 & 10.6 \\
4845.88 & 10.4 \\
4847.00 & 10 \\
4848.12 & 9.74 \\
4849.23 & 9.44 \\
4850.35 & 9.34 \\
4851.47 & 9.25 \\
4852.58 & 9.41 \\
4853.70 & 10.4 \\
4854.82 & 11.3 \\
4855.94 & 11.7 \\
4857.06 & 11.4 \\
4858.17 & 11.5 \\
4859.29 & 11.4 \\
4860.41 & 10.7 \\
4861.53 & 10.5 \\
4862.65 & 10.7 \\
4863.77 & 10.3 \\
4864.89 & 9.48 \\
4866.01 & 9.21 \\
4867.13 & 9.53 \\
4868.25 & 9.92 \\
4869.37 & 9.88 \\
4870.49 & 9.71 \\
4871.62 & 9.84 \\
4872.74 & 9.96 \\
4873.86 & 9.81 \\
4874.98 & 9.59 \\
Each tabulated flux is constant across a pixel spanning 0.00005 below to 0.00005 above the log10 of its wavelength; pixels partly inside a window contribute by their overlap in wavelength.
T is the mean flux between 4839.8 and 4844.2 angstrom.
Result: 9.37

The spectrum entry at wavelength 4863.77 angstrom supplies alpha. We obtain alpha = 10.3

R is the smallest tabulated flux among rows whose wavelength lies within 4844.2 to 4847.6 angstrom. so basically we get 10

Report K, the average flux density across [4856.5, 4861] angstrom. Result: 11.3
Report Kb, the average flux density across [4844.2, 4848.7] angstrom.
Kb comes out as 10.2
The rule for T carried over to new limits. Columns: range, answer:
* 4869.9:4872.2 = 9.76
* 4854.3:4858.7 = 11.5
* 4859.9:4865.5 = 10.3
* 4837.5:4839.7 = 8.9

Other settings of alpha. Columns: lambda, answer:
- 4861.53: 10.5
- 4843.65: 10.1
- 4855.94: 11.7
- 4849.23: 9.44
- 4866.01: 9.21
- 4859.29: 11.4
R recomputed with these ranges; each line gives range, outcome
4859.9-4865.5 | 9.48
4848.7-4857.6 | 9.25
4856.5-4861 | 10.7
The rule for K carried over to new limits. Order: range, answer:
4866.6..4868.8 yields 9.73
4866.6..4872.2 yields 9.77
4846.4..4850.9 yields 9.63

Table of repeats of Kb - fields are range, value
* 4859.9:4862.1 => 10.6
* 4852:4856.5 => 10.7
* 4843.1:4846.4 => 10.4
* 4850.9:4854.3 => 9.7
